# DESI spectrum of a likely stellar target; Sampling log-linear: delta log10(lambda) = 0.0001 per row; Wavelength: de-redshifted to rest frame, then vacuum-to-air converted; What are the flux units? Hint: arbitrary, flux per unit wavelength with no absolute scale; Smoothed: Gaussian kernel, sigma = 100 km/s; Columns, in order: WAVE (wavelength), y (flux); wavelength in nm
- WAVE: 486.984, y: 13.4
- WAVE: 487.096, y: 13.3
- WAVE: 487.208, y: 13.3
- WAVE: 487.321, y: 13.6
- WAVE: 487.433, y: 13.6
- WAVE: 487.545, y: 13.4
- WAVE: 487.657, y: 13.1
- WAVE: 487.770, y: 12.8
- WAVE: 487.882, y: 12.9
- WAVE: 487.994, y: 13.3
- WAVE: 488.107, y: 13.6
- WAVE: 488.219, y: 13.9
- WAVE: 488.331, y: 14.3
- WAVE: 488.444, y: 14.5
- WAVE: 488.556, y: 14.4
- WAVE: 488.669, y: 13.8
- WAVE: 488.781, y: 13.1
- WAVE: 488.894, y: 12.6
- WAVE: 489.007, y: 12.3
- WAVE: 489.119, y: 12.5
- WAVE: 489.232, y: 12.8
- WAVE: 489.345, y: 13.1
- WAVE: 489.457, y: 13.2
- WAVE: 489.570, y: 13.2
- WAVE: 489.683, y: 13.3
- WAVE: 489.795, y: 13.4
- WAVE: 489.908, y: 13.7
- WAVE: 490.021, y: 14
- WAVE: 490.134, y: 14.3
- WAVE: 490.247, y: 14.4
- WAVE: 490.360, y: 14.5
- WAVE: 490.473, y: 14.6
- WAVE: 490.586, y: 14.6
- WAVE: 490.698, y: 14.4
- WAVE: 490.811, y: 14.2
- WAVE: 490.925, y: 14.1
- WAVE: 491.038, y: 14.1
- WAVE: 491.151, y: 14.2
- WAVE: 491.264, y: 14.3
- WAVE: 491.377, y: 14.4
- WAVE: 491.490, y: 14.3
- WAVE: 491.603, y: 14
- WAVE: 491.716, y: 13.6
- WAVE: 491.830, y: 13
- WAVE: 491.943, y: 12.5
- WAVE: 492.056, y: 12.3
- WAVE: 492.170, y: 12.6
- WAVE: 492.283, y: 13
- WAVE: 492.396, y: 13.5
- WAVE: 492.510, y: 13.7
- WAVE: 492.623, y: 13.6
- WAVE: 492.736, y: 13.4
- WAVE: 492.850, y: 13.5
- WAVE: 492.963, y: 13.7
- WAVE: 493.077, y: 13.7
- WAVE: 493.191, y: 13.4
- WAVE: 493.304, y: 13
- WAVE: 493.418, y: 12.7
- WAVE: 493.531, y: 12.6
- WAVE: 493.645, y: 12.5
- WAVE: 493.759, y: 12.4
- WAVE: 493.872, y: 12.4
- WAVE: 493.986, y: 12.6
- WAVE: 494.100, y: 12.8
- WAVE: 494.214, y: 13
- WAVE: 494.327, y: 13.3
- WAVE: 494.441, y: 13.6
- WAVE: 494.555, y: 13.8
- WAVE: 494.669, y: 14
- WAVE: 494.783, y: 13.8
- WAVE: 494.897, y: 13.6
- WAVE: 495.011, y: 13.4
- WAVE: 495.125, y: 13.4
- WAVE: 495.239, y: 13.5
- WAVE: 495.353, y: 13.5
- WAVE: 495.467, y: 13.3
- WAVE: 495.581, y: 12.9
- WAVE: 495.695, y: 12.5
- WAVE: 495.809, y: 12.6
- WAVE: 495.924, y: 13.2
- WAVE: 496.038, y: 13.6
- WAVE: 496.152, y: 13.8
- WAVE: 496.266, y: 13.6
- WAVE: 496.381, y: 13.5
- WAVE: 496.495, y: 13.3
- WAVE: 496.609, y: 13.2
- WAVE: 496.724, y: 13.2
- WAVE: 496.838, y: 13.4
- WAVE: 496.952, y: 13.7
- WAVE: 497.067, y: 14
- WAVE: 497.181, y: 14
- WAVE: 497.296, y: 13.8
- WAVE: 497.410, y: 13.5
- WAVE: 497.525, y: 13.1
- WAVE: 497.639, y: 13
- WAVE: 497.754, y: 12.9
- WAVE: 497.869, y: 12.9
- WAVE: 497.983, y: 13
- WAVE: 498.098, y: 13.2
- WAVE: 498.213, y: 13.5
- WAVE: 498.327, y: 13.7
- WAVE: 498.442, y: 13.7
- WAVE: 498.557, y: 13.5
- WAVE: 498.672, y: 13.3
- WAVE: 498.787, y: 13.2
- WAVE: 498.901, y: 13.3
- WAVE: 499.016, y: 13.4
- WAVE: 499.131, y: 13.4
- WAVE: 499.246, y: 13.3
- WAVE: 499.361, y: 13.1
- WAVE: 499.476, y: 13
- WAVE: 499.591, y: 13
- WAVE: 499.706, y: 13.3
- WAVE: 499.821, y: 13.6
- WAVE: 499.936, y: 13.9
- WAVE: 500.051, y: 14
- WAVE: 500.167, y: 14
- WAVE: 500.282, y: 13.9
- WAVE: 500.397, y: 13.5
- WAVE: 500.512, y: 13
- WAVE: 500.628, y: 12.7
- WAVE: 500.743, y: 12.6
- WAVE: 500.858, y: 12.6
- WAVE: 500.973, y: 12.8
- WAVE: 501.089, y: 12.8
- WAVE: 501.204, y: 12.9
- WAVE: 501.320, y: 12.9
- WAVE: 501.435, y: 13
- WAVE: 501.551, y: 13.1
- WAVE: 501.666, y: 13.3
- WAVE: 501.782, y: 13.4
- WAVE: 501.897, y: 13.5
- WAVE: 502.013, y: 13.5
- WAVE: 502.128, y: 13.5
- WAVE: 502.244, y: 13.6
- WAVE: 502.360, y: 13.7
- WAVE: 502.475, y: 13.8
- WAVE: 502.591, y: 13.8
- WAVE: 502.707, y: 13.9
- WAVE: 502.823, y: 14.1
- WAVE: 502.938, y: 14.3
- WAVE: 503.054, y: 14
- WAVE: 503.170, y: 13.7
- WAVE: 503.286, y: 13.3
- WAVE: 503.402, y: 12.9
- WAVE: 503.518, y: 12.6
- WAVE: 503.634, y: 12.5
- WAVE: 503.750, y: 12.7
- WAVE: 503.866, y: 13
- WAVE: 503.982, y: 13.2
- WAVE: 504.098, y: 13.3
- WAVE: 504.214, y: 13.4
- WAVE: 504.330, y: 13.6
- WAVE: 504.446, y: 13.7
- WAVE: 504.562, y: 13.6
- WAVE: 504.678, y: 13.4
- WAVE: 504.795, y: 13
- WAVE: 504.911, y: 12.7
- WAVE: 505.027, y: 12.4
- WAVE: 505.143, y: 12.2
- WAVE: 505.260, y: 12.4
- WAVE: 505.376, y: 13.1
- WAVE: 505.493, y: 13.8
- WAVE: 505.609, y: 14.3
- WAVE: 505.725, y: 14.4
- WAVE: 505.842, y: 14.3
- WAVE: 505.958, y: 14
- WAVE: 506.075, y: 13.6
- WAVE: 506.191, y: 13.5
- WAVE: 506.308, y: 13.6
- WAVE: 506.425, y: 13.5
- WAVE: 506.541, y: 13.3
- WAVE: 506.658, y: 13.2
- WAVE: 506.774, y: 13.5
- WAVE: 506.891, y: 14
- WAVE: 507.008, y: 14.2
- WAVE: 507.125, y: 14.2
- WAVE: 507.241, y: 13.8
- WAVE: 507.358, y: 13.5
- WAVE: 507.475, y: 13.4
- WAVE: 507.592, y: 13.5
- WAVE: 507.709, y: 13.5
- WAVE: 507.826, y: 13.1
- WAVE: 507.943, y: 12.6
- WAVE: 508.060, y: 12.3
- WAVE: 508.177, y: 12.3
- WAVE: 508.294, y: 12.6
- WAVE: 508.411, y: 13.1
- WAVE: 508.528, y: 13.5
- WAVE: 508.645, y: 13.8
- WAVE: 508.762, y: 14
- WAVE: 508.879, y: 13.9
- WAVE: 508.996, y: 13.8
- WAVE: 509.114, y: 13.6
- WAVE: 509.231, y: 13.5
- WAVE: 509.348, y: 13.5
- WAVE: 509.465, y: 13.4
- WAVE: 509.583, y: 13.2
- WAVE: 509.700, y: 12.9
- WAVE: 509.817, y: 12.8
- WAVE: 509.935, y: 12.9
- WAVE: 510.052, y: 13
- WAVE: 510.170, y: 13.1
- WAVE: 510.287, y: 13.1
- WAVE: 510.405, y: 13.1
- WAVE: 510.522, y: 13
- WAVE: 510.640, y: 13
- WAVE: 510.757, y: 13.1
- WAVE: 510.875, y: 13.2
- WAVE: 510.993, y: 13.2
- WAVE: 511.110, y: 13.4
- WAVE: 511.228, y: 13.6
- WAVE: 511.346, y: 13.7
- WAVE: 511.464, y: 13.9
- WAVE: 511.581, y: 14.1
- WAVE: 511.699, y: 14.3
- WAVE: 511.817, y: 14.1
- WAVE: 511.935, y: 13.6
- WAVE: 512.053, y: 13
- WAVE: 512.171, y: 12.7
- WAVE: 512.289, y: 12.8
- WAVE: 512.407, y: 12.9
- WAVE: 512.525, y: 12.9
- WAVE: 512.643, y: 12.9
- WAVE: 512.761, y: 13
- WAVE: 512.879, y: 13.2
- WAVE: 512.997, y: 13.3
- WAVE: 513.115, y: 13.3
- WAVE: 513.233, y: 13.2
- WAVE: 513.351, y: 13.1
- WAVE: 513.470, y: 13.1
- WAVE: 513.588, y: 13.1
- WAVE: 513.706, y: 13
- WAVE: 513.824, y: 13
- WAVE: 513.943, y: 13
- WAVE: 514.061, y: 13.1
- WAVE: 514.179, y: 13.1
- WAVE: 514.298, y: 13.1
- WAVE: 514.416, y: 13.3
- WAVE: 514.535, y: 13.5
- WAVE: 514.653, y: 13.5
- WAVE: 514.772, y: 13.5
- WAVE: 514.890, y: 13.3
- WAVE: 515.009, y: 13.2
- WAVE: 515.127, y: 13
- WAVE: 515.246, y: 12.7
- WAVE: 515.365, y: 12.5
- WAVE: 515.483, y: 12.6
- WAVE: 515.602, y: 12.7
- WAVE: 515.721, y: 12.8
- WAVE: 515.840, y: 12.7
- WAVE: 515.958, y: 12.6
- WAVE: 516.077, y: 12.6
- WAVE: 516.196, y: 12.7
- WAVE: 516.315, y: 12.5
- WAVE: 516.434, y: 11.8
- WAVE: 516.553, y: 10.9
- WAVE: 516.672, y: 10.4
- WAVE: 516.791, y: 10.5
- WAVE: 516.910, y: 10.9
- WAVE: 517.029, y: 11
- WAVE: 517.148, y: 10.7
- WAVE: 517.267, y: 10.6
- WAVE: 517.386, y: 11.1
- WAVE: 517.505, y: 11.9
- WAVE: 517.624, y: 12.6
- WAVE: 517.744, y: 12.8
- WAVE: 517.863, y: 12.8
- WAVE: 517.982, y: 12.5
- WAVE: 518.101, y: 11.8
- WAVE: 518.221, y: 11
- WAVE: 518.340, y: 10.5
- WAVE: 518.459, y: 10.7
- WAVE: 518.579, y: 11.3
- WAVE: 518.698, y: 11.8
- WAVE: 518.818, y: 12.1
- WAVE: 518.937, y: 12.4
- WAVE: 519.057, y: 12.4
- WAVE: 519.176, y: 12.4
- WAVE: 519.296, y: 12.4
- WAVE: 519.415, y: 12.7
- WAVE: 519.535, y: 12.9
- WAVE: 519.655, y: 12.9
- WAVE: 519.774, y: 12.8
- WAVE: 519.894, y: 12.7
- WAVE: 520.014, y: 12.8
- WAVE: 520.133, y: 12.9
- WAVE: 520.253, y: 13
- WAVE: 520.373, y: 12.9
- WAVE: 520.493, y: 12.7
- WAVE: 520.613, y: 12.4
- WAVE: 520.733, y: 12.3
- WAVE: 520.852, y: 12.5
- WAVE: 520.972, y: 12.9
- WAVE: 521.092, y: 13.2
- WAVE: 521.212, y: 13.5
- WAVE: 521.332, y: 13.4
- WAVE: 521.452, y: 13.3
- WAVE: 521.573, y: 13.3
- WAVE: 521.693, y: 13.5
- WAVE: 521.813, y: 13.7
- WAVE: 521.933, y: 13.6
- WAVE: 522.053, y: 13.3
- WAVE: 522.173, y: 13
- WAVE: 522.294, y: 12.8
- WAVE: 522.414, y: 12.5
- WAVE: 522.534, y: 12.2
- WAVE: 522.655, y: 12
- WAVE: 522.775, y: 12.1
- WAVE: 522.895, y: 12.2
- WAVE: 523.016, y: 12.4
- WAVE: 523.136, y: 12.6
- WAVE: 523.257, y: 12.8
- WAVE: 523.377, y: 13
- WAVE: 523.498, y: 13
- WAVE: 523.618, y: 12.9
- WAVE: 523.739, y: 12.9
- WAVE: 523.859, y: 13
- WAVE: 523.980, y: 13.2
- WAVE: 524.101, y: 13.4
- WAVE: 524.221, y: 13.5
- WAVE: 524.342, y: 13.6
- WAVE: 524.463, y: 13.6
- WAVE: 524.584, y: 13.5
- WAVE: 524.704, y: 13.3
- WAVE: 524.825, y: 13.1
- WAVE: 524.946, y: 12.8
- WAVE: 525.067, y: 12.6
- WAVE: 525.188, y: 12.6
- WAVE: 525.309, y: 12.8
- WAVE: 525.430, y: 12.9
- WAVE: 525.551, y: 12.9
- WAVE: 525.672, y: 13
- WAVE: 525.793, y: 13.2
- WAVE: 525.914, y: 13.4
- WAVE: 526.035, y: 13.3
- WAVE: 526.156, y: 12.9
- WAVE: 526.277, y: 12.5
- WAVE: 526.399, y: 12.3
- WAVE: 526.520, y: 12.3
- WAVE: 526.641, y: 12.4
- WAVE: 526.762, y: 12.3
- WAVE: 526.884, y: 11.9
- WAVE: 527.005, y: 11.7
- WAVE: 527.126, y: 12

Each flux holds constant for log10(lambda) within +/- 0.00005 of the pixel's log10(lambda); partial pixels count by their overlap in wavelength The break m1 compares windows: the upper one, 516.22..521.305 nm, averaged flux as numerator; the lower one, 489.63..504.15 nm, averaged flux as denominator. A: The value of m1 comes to 0.9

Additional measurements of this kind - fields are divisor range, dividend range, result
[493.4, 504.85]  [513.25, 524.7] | 0.95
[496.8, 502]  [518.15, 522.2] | 0.95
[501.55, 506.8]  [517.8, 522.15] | 0.94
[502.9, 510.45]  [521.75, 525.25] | 0.97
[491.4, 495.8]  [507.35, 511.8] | 1.01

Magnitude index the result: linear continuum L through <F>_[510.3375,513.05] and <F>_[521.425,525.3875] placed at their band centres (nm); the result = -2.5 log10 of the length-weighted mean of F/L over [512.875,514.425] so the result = 0.01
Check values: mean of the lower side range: 13.3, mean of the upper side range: 13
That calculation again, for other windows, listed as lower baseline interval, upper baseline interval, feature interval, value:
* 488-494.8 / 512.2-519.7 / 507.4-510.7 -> -0.040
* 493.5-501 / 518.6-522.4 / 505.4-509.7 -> -0.036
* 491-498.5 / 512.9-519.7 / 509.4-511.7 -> -0.054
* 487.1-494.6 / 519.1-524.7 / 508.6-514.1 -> -0.015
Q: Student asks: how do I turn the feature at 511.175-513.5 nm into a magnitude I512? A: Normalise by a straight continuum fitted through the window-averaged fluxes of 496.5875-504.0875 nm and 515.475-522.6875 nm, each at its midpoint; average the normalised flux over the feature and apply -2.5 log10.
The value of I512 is -0.05 mag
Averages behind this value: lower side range 13.3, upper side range 12.3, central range 13.3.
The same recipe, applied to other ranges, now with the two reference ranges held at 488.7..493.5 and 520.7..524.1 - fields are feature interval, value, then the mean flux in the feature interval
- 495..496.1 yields 0.022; 13.2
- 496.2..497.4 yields -0.012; 13.6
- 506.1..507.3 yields -0.037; 13.7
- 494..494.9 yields 0.003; 13.4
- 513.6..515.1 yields -0.012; 13.2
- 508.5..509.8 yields -0.029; 13.5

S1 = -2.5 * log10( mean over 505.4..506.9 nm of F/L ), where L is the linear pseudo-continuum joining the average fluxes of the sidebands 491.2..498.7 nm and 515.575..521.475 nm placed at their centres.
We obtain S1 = -0.08 mag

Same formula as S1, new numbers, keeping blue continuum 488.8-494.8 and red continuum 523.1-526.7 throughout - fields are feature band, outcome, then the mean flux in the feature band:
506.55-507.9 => -0.03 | 13.6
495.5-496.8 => 0.01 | 13.2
